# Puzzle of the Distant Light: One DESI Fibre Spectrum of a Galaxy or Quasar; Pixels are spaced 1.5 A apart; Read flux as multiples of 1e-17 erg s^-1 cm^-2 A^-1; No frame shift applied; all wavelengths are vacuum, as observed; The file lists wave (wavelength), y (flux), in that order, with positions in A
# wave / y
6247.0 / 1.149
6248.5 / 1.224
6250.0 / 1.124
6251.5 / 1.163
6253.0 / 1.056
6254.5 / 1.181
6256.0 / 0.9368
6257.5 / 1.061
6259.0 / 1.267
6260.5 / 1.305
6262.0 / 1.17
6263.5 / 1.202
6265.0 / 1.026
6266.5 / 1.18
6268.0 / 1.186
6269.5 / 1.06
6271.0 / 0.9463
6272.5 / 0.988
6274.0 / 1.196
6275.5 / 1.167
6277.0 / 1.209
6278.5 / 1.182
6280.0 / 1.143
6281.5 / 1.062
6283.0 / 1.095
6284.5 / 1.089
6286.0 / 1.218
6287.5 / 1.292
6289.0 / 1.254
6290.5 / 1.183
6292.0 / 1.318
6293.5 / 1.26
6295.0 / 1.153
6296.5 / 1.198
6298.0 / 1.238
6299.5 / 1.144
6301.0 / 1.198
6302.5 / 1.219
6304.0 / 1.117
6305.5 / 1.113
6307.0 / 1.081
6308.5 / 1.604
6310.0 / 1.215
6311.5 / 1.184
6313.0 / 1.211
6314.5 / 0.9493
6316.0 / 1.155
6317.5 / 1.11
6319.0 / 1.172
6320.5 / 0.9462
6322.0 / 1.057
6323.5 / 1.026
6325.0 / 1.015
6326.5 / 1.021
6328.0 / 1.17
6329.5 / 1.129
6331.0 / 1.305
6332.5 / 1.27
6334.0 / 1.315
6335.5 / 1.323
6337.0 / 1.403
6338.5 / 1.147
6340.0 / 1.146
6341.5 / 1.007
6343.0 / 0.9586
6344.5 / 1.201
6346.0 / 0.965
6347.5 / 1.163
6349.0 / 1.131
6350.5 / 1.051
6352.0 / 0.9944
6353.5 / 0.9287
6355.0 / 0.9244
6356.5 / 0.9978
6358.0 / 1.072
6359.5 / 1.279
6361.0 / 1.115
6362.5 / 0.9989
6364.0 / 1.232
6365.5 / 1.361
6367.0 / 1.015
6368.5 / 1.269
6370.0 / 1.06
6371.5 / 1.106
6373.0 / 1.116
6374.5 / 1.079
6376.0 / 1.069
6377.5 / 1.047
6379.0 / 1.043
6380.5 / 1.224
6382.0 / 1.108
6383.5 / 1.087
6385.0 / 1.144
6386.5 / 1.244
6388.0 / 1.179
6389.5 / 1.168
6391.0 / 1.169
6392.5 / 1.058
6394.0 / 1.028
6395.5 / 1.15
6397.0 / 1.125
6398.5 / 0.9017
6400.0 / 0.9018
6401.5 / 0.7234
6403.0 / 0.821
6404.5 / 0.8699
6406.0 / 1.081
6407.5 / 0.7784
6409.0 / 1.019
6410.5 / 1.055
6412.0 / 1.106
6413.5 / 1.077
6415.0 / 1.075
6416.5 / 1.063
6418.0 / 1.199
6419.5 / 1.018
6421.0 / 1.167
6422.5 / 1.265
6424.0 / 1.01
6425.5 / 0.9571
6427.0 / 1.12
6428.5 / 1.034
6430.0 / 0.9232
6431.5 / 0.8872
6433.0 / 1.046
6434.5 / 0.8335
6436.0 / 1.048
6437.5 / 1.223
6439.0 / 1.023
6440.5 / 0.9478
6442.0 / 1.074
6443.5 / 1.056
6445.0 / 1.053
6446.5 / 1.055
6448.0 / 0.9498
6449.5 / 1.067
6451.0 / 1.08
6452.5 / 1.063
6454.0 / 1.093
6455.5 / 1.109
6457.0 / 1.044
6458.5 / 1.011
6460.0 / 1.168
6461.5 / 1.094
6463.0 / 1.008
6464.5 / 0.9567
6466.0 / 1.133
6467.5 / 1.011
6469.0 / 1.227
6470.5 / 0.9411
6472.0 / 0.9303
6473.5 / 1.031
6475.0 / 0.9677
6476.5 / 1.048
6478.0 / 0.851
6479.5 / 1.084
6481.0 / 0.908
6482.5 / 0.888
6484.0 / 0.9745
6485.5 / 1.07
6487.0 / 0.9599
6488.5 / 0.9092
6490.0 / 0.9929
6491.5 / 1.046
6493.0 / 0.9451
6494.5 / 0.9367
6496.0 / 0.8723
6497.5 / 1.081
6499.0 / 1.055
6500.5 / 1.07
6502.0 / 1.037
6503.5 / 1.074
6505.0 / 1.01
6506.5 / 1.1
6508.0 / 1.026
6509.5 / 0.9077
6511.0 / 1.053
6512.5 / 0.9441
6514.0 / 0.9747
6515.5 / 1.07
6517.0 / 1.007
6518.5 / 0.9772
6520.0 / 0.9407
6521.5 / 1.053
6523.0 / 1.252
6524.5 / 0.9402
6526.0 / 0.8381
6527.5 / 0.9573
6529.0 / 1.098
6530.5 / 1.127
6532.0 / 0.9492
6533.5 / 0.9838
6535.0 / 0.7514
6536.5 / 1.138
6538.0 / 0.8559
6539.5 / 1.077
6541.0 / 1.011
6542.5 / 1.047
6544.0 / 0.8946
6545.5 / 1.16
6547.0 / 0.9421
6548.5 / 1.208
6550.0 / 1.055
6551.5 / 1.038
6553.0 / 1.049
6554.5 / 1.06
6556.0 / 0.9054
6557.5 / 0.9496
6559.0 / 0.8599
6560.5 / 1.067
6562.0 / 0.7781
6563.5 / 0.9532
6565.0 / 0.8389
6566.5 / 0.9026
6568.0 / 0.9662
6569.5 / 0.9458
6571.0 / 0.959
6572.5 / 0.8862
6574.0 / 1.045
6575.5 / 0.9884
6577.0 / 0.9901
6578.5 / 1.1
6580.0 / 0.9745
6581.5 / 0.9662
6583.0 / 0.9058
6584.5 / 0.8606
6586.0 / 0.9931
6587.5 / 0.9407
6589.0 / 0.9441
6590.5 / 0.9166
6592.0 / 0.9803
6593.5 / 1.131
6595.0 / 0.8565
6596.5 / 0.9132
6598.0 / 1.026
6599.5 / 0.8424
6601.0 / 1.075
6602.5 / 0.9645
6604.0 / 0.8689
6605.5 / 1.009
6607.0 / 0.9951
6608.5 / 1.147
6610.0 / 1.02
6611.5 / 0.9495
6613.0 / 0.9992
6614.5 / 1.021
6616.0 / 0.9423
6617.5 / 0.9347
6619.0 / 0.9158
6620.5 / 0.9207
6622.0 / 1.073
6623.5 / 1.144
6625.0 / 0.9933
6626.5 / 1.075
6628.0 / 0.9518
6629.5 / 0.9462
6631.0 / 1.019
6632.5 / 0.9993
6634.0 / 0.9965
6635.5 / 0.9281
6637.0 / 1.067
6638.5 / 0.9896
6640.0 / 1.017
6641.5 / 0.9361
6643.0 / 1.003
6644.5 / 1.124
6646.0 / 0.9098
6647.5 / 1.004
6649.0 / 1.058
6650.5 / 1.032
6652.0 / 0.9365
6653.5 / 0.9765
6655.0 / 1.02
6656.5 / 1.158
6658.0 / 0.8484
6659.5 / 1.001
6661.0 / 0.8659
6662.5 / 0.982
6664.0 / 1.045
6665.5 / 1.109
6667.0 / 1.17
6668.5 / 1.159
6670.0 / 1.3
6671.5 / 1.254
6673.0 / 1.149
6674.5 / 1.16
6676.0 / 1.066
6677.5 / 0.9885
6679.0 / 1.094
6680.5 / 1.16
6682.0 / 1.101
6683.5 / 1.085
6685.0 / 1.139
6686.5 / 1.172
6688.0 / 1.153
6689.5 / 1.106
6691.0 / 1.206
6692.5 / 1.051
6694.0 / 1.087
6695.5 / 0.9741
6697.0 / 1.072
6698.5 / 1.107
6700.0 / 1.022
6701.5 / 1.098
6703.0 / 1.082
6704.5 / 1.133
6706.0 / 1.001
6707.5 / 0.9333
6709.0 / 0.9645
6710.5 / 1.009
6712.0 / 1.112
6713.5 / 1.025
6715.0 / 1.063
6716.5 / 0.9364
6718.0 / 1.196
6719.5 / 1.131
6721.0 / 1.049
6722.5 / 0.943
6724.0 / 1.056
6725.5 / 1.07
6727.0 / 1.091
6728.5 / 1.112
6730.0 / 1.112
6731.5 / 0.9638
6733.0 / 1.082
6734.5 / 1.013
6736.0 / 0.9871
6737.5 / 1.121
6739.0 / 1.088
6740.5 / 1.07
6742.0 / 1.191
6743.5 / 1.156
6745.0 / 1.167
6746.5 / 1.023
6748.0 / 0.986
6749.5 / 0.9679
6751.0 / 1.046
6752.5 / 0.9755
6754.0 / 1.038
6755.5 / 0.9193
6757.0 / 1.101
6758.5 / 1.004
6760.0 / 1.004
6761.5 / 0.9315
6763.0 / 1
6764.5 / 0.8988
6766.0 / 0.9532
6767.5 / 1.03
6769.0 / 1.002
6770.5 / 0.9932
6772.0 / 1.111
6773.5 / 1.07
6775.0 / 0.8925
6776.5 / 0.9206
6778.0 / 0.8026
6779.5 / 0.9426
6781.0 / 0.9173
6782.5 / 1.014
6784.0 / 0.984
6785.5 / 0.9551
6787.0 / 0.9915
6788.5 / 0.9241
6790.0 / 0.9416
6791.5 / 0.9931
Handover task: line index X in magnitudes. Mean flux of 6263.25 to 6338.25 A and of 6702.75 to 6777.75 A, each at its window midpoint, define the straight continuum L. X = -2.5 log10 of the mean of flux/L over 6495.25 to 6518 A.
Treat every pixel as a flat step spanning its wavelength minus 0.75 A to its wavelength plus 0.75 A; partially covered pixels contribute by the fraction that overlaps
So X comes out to 0.09 mag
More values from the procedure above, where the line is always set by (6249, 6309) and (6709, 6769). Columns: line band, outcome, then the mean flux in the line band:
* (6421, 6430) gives 0.052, 1.07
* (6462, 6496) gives 0.124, 0.99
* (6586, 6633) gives 0.095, 0.984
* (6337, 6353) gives 0.054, 1.09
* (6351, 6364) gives 0.091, 1.05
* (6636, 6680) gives 0.013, 1.05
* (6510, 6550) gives 0.089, 1.01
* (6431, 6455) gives 0.086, 1.03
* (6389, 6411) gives 0.148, 0.987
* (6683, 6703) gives -0.045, 1.1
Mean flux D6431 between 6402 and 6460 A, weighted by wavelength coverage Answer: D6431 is 1.03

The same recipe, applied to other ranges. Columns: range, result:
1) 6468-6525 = 1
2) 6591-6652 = 0.993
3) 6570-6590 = 0.965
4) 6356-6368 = 1.14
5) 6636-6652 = 1.01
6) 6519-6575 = 0.986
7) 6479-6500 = 0.98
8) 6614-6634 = 0.995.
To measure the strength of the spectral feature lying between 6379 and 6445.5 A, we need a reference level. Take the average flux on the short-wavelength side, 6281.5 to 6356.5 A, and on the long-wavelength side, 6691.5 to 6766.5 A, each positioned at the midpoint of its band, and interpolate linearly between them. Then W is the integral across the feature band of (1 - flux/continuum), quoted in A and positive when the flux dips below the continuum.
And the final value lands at 4.6 A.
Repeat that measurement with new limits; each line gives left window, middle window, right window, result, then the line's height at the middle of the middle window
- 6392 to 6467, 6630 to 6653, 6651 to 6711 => 1.4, 1.07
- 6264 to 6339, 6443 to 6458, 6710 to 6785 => 0.8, 1.12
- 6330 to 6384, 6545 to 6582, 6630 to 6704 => 3.4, 1.08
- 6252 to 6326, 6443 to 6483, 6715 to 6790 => 2.5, 1.1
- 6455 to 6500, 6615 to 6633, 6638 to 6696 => 1.0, 1.05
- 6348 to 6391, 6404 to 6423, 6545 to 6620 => 0.4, 1.08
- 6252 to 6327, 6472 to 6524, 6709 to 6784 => 4.3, 1.09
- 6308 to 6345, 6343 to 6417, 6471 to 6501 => 2.1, 1.1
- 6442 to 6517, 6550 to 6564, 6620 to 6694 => 0.9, 1.03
